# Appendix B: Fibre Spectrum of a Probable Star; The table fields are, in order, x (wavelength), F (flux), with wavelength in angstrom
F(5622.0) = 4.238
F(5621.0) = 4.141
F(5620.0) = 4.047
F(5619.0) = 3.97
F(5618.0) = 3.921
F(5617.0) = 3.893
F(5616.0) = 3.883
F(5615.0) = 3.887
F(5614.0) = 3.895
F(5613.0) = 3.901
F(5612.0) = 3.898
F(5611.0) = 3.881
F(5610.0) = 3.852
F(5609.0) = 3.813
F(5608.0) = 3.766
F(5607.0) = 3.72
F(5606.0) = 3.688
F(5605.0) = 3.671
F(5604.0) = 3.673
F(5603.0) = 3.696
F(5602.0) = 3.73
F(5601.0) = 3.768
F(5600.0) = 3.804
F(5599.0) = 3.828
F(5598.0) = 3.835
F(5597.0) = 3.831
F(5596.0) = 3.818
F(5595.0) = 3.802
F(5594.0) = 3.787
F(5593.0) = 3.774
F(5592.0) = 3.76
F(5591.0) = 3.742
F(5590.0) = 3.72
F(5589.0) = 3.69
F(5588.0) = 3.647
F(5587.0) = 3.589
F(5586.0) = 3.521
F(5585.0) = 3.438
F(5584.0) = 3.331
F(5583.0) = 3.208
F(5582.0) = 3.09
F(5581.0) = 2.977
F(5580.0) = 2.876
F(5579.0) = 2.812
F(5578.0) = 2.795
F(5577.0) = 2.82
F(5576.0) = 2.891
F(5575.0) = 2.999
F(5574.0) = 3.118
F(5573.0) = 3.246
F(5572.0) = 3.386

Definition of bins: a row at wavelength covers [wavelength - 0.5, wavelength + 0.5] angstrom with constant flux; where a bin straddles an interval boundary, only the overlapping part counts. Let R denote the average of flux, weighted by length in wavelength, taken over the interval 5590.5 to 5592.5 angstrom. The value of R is 3.75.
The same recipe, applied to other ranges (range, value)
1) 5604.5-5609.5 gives 3.73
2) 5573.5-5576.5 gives 3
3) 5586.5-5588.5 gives 3.62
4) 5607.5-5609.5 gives 3.79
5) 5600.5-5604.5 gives 3.72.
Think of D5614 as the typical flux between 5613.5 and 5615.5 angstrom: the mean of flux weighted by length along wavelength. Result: 3.89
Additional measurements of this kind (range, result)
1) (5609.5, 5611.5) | 3.87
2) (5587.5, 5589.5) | 3.67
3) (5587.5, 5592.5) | 3.71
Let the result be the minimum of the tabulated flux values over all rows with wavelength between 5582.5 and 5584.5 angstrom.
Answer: 3.208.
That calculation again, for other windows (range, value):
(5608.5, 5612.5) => 3.813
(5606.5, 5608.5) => 3.72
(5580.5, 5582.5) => 2.977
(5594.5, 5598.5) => 3.802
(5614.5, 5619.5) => 3.883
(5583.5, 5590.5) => 3.331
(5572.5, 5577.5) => 2.82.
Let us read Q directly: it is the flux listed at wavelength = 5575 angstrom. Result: 2.999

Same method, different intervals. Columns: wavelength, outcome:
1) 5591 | 3.742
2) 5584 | 3.331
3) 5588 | 3.647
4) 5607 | 3.72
